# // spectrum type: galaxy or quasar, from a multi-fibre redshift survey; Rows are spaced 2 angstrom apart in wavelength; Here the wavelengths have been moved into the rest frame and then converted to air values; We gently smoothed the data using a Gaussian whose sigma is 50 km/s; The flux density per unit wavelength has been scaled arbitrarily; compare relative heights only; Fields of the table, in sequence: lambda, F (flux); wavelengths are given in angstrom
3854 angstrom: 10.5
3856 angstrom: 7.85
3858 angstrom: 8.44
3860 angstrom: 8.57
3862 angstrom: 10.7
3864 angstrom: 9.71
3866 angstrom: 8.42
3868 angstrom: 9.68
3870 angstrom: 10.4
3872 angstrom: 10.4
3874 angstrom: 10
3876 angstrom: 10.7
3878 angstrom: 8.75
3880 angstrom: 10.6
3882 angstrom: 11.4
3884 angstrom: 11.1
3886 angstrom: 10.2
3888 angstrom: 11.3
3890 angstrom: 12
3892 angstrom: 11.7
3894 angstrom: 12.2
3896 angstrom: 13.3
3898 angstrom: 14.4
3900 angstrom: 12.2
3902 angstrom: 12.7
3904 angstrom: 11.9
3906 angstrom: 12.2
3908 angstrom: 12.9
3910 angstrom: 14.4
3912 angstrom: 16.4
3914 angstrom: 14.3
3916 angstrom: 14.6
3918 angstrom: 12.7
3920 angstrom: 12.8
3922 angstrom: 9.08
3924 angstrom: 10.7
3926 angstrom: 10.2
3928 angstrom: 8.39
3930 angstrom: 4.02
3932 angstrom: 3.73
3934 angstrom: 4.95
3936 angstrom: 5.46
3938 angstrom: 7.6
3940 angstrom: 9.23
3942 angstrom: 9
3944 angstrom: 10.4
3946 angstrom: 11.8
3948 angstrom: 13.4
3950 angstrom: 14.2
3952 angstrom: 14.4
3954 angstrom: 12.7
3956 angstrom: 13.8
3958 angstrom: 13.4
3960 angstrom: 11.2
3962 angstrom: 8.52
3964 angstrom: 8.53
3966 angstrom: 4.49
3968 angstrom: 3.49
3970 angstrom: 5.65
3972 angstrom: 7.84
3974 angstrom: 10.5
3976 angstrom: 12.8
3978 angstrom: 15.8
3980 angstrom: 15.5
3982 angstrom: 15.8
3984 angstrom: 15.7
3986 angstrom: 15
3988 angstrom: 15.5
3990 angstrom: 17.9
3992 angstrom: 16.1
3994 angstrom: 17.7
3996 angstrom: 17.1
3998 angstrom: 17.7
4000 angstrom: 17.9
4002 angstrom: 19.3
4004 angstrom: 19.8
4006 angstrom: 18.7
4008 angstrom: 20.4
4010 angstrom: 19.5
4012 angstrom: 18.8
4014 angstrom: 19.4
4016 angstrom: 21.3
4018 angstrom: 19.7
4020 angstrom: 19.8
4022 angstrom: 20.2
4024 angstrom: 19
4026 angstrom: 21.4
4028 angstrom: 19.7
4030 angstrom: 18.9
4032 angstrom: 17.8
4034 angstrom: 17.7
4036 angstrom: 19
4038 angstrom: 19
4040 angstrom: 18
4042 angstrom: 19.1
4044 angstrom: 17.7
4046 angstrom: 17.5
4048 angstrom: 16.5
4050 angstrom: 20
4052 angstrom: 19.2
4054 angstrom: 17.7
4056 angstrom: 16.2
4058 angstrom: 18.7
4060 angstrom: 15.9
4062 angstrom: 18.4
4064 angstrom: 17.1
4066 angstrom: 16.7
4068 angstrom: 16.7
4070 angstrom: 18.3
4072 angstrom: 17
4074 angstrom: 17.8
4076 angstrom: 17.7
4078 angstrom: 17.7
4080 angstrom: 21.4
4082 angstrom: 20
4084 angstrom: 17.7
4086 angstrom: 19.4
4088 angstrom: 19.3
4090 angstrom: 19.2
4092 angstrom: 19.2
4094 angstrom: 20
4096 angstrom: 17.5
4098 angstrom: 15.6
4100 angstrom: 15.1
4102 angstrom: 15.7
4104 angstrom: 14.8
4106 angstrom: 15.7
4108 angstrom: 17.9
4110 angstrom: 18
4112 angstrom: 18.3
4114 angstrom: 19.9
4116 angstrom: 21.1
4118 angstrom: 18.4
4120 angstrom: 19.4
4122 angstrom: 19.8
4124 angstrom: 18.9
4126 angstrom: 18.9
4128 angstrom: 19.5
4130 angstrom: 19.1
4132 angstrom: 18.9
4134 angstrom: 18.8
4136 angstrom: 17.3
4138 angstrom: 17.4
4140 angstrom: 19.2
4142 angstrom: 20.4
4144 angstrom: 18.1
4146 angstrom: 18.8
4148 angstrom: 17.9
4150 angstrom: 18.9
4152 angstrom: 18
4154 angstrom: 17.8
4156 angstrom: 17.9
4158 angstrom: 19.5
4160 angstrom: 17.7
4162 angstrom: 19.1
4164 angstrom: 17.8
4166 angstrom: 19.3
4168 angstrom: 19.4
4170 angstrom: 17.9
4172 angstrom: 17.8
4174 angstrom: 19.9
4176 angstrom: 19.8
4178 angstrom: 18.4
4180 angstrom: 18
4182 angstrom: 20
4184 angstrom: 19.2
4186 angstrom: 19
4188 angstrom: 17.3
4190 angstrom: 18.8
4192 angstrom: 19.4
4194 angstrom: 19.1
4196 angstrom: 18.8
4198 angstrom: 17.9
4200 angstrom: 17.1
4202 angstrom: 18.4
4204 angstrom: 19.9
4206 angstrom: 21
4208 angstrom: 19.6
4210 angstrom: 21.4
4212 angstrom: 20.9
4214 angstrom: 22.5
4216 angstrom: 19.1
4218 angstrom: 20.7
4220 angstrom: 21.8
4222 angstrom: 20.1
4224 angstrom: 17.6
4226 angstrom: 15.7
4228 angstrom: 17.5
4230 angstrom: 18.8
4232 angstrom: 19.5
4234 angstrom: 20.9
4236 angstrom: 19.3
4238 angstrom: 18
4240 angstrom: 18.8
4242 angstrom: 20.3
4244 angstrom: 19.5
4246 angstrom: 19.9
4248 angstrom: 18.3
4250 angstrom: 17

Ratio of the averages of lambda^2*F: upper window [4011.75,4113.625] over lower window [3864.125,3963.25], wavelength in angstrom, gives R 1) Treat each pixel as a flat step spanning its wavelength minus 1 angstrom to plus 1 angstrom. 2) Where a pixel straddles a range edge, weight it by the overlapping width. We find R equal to 1.79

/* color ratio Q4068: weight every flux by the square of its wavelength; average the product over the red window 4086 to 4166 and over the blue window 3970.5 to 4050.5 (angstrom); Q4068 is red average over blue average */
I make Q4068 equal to 1.10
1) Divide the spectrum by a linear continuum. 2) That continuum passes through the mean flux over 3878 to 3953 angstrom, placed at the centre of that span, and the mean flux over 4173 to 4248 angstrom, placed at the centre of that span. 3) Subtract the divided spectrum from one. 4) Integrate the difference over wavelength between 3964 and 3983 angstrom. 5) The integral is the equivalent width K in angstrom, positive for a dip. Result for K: 3.94 angstrom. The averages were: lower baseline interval 11.1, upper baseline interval 19.3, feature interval 10.1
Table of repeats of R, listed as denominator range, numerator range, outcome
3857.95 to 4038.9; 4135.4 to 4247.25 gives 1.62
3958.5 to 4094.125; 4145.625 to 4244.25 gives 1.22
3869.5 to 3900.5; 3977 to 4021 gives 1.68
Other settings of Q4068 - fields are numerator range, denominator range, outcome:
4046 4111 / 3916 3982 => 1.88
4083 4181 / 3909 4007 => 1.63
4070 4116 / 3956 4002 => 1.46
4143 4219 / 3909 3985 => 1.99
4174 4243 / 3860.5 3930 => 1.97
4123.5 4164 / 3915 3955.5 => 2.06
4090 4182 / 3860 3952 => 1.91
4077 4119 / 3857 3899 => 1.90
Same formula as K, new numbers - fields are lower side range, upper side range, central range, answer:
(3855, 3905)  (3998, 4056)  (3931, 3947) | 7.20 angstrom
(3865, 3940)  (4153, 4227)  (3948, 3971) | 3.98 angstrom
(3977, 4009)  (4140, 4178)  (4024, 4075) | -1.07 angstrom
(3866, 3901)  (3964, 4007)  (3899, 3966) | 8.80 angstrom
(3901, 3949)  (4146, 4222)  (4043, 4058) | -3.26 angstrom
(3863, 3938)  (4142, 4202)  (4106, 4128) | -2.47 angstrom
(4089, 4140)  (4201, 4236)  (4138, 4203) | 1.32 angstrom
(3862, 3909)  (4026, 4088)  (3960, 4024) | 1.58 angstrom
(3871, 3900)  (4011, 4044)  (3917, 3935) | 6.63 angstrom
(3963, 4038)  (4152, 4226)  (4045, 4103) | -1.74 angstrom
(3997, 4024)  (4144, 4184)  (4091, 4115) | 2.06 angstrom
